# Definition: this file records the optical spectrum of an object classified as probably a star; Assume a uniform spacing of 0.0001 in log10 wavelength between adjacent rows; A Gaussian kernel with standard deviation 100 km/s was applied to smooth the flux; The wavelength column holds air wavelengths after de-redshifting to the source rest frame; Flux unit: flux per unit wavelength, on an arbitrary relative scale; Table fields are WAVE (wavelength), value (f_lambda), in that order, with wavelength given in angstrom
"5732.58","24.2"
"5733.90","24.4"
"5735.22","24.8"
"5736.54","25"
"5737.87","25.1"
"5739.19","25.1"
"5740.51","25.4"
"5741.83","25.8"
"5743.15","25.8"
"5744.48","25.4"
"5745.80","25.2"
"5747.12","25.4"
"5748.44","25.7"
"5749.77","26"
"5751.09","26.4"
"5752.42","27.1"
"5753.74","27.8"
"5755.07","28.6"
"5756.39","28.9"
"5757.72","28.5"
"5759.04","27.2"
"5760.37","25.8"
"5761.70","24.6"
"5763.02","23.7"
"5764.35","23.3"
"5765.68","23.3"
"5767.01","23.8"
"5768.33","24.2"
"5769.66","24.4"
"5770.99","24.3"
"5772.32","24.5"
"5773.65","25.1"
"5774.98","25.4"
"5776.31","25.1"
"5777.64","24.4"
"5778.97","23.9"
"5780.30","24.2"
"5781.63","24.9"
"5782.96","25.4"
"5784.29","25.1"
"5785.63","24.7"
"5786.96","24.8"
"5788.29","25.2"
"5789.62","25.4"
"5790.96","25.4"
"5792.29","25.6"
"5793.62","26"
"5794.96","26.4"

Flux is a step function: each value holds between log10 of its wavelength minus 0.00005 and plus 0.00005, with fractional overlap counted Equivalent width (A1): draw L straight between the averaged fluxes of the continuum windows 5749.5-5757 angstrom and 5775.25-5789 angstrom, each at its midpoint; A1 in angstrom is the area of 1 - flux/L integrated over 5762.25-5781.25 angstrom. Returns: 1.1 angstrom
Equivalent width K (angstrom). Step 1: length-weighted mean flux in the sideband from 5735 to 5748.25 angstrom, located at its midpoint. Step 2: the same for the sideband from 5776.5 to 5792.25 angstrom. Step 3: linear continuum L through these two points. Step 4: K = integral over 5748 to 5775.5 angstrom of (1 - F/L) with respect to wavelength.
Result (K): -0.57 angstrom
